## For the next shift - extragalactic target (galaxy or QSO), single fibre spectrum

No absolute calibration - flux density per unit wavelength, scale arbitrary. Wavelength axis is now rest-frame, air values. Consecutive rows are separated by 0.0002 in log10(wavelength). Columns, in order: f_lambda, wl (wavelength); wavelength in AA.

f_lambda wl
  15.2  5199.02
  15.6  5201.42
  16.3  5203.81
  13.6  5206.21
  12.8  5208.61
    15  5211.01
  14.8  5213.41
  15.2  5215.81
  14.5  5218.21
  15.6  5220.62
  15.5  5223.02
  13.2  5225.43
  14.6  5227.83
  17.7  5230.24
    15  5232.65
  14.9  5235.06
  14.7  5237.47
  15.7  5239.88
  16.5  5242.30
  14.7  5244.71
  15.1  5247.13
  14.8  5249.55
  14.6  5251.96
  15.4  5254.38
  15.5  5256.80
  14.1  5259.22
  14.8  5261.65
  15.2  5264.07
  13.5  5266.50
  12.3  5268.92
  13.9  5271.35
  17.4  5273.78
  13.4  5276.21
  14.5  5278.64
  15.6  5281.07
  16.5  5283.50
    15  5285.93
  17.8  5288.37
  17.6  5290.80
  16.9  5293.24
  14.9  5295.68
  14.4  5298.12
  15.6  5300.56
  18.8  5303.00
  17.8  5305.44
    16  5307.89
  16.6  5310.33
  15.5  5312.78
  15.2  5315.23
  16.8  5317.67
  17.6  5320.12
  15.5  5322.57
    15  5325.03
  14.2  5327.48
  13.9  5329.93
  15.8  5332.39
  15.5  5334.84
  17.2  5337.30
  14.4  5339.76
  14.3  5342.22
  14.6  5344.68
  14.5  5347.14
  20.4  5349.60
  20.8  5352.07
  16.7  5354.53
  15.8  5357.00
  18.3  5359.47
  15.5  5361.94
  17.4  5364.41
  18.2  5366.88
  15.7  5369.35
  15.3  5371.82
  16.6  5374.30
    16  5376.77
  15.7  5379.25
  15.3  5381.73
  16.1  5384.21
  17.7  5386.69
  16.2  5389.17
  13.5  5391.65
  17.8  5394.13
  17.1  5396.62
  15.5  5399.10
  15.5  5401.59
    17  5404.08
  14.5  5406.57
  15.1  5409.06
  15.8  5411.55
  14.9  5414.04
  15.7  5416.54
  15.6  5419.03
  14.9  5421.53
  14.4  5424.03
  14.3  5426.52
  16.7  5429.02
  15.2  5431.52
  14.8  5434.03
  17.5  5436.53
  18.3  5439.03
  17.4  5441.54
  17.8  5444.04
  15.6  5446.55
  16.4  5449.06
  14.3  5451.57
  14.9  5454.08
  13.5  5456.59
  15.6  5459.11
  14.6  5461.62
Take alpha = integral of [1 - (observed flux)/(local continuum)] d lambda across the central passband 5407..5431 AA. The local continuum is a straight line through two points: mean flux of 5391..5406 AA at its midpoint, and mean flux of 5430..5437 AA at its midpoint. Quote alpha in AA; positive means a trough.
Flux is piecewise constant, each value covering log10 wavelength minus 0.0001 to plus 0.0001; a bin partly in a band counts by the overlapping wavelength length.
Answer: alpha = 0.9 AA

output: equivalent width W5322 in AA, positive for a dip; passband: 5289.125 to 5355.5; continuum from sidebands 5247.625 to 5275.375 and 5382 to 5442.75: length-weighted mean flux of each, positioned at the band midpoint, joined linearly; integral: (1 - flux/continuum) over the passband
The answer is -4.4 AA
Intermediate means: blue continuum 14.7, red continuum 15.9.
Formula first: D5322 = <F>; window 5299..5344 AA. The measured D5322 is 15.8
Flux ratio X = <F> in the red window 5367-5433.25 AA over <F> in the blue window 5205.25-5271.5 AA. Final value 1.06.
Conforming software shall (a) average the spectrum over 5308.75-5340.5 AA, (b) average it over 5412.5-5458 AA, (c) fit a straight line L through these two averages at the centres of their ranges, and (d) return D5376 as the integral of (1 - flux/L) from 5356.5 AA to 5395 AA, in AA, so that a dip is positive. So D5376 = -1.59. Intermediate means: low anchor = 15.7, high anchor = 15.7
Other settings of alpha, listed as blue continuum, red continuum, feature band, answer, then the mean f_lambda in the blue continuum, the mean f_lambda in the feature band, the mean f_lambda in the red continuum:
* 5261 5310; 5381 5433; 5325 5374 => -1.8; 15.6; 16.2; 15.7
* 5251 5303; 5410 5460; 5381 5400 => -0.8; 15.3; 16.2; 15.7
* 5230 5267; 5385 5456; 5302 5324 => -1.8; 15.1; 16.6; 15.9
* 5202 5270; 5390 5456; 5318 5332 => -0.1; 14.9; 15.4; 15.8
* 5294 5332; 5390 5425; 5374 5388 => -0.5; 15.9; 16.2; 15.5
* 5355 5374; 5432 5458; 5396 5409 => 0.4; 16.6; 15.8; 16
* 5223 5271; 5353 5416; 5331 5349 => 0.4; 14.9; 15.4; 16.1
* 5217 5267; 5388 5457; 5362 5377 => -0.9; 15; 16.5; 15.7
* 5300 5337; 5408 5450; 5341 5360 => -1.1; 16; 16.9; 15.9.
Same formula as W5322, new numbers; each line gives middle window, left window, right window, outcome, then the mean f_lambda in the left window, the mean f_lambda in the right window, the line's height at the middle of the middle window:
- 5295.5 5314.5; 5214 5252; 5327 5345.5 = -1.5 AA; 15.2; 15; 15.1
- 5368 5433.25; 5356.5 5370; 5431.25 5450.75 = 4.3 AA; 16.9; 16.6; 16.8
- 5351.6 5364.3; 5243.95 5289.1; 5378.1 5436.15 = -1.5 AA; 14.9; 15.6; 15.4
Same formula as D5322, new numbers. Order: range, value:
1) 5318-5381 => 16.2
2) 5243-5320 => 15.5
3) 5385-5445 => 16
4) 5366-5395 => 16.1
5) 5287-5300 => 16.3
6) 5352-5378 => 16.8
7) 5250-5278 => 14.6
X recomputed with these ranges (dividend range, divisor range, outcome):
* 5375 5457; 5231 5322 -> 1.02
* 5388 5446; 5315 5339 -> 1.01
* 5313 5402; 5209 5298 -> 1.07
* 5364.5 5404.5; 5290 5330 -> 1.01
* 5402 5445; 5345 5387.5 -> 0.95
